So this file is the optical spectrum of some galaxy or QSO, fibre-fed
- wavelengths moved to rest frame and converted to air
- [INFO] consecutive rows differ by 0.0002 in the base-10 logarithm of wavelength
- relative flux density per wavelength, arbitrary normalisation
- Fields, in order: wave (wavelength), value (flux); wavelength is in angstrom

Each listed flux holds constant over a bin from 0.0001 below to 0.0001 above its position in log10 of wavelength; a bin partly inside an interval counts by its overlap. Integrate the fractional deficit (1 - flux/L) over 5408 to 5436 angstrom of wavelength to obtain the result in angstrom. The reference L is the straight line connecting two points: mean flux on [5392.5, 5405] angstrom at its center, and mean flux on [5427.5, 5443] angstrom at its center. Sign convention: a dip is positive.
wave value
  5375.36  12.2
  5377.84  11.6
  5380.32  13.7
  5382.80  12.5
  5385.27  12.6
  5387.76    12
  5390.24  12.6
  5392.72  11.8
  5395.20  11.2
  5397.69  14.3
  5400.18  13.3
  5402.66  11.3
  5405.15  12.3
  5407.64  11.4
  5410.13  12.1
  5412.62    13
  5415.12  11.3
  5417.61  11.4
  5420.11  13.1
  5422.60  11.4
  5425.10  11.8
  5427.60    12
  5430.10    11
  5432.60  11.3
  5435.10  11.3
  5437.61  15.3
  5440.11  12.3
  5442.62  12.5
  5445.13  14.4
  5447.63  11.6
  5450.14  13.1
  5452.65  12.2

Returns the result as 1.2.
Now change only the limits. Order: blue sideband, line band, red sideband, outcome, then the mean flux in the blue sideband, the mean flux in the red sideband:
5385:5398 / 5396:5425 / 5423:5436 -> -0.87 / 12.3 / 11.5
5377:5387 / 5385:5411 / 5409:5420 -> 0.18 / 12.6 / 12.1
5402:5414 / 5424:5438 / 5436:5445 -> 1.17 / 12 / 13.4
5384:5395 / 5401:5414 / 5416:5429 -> -0.03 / 12.2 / 11.9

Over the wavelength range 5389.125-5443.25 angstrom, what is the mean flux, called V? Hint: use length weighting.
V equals 12.2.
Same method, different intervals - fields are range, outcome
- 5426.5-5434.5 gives 11.4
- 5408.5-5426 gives 12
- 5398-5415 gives 12.3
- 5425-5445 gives 12.3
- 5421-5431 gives 11.6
